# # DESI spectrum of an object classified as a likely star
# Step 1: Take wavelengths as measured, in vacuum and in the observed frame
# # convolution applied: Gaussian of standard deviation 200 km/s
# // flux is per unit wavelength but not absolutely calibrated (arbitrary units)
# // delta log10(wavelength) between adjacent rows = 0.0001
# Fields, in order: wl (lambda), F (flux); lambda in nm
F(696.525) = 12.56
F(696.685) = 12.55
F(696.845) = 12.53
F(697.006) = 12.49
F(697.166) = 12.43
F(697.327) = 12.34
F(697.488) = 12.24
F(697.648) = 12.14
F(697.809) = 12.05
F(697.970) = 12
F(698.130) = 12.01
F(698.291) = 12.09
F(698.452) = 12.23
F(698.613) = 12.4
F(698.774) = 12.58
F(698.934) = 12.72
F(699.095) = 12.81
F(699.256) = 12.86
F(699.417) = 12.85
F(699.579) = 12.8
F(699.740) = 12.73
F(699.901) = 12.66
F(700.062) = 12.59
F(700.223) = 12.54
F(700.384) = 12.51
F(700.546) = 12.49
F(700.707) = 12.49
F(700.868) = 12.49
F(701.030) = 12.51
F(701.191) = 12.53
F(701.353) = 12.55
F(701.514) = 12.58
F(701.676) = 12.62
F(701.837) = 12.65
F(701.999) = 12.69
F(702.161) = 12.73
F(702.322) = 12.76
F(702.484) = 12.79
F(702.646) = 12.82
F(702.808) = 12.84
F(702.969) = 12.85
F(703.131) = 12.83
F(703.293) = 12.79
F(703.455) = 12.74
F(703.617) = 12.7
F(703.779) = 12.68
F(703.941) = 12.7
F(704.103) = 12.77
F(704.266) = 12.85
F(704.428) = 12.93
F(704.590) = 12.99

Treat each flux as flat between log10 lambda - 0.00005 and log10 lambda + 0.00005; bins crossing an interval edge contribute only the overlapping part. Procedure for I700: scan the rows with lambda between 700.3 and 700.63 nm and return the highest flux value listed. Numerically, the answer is 12.51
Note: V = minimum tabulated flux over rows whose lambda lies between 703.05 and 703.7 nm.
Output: 12.7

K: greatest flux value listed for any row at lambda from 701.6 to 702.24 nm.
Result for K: 12.73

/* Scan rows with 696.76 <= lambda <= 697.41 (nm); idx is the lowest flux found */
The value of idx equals 12.34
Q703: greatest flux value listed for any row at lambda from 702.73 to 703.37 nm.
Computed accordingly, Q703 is 12.85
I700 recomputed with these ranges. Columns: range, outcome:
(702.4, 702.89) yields 12.84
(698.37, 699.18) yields 12.81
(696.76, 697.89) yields 12.53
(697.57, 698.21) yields 12.14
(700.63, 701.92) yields 12.65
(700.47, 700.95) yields 12.49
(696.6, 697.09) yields 12.55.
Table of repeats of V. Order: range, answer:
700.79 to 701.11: 12.49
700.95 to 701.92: 12.51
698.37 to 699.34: 12.23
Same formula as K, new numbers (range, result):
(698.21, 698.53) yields 12.23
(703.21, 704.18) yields 12.79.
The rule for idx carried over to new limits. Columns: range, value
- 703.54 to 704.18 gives 12.68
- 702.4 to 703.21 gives 12.79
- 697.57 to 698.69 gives 12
